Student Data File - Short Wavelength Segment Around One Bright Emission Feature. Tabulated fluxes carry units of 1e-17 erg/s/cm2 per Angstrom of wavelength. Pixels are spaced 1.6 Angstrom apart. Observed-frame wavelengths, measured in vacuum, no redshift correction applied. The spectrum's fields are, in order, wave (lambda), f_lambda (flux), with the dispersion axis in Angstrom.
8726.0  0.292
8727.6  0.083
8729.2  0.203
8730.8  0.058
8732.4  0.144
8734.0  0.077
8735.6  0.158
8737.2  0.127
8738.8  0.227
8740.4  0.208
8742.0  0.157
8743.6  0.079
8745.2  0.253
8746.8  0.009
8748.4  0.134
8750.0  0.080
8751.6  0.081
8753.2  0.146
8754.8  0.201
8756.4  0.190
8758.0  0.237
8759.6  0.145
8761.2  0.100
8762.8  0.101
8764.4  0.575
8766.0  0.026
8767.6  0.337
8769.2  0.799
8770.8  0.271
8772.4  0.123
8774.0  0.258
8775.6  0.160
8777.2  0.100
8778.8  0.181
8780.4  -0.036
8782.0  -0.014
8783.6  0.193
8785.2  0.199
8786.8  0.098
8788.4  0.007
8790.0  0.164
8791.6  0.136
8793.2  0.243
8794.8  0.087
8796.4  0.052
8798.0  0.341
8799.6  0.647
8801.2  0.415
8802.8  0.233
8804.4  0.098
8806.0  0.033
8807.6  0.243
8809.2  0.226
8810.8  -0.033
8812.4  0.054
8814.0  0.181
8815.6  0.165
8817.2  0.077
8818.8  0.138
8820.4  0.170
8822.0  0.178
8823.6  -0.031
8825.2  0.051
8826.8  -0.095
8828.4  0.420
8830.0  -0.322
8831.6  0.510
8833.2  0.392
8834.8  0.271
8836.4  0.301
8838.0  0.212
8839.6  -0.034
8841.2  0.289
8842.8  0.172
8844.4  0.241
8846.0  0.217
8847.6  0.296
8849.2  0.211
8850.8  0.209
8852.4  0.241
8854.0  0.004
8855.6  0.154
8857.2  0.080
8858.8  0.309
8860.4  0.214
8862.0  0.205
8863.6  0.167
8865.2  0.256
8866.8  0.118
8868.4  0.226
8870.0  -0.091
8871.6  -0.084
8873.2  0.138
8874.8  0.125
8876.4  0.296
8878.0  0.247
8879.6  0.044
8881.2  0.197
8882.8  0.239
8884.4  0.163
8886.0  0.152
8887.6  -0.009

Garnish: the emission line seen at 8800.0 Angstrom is H-gamma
